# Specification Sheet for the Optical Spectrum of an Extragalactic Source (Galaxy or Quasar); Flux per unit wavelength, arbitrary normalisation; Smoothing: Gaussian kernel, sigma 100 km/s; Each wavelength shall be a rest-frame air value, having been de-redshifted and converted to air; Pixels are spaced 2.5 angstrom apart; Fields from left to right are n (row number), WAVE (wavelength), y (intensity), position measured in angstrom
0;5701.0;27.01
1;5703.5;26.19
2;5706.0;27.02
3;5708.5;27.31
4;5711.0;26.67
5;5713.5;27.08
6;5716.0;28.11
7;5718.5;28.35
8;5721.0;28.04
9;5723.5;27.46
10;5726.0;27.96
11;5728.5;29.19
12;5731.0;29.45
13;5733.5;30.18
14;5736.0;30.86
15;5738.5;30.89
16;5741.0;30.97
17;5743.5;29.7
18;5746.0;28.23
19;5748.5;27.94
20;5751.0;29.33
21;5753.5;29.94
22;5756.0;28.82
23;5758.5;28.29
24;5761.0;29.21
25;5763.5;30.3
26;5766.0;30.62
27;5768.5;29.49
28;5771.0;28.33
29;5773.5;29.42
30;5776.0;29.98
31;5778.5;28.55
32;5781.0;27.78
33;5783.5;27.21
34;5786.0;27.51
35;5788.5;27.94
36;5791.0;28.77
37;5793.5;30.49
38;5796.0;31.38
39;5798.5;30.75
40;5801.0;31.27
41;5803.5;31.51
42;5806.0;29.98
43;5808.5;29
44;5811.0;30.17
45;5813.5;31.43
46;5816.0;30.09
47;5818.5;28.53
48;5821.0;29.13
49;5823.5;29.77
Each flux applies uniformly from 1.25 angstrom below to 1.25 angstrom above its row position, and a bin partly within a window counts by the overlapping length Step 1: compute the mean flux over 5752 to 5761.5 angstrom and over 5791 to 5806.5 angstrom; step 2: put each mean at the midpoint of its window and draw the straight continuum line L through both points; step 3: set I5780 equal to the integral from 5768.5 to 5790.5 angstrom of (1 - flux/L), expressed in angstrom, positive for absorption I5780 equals 1.14 angstrom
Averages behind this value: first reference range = 29.1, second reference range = 30.8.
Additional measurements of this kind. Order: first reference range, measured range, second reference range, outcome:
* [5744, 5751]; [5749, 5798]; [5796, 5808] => 0.7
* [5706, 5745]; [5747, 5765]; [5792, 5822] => 0.1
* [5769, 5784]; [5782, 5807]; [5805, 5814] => -0.2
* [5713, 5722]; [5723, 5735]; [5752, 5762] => -0.3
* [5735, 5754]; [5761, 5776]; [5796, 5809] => 0.2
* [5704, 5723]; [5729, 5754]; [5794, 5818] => -1.2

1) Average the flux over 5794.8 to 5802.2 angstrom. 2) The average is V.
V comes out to 31.1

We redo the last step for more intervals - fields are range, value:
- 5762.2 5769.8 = 30.1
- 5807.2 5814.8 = 30.2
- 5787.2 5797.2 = 29.6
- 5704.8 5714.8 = 27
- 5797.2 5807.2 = 30.9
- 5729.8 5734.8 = 29.8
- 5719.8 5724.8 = 27.7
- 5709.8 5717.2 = 27.3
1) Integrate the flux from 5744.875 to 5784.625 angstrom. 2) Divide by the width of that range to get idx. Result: 29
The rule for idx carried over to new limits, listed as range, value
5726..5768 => 29.6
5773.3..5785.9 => 28.4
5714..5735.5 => 28.6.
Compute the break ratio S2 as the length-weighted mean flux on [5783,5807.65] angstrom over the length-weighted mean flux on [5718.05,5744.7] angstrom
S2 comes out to 1.0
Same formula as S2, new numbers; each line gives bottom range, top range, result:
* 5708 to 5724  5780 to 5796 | 1.03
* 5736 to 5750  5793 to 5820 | 1.03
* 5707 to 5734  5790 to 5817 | 1.08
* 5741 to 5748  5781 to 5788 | 0.94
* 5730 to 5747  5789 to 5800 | 1.00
